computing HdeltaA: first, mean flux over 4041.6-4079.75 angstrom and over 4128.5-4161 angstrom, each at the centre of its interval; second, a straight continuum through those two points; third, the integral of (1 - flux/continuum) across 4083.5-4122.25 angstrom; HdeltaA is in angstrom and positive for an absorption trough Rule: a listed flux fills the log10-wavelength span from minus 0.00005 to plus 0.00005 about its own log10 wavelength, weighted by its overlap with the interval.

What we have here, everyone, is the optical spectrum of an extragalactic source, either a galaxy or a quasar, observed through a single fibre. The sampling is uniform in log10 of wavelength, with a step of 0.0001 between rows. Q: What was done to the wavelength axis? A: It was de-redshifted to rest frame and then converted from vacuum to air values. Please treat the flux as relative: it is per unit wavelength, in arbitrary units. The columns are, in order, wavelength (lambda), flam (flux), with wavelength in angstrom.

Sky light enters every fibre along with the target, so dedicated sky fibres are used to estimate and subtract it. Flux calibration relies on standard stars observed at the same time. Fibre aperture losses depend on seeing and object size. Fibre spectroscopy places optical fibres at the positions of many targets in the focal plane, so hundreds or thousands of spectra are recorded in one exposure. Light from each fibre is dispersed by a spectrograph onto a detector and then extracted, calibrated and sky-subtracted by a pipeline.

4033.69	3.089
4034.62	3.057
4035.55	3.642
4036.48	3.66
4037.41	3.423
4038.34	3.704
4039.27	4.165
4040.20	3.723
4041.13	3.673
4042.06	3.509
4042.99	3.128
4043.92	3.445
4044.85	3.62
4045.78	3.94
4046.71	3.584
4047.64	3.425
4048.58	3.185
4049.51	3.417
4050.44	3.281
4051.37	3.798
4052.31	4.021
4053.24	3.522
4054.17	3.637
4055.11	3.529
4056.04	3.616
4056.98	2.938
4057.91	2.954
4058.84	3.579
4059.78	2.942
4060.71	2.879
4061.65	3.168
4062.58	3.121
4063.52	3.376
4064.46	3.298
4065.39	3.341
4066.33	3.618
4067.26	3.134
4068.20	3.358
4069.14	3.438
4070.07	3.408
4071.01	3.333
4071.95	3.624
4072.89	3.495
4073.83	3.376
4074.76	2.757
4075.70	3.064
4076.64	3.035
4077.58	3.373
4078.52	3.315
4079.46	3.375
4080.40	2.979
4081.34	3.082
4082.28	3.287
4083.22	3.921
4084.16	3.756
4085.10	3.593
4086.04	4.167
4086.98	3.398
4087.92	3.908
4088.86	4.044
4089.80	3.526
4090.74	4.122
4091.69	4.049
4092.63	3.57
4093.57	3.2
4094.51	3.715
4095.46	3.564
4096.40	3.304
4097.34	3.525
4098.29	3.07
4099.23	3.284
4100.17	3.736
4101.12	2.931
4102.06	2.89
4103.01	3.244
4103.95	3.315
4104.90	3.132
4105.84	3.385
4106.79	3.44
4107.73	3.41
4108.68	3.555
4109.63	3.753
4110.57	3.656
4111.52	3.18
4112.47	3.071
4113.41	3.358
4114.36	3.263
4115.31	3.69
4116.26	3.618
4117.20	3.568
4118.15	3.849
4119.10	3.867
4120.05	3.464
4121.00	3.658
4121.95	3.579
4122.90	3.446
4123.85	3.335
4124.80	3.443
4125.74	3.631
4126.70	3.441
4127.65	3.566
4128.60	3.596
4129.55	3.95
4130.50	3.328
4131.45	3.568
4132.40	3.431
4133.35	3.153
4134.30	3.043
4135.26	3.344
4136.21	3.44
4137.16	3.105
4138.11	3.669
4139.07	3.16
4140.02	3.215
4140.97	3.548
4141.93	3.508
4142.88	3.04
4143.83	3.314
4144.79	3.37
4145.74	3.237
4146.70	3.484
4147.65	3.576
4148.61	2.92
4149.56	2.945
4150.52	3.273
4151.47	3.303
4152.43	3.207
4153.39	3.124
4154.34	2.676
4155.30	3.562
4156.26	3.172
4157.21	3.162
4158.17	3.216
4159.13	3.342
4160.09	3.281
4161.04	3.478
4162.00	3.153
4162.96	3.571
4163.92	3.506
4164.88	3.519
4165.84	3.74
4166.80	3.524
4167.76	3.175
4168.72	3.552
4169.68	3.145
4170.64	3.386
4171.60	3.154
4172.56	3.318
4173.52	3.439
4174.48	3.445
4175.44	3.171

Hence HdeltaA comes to -2.2 angstrom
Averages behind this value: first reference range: 3.36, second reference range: 3.3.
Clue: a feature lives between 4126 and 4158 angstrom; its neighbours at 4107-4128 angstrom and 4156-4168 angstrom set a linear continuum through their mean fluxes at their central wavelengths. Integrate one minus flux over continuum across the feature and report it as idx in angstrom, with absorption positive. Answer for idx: 1.2 angstrom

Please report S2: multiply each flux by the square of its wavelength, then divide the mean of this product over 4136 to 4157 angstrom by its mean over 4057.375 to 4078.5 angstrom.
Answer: 1.04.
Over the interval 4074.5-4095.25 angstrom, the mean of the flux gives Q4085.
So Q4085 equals 3.52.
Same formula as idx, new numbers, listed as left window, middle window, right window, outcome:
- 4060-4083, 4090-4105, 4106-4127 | -0.1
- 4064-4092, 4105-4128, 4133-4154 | -1.0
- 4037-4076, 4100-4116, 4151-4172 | 0.1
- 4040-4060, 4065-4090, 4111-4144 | 0.2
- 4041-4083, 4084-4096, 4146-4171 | -1.4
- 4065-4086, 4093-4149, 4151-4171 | -1.1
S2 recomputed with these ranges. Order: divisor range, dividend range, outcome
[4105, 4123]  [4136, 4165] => 0.95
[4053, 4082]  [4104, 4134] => 1.09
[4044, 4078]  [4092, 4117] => 1.03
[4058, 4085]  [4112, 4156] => 1.06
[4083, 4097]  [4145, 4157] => 0.89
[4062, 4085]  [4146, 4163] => 1.01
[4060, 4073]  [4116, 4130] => 1.12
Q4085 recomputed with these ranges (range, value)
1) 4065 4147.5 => 3.44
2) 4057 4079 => 3.25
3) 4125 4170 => 3.35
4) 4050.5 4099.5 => 3.43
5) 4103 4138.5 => 3.46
